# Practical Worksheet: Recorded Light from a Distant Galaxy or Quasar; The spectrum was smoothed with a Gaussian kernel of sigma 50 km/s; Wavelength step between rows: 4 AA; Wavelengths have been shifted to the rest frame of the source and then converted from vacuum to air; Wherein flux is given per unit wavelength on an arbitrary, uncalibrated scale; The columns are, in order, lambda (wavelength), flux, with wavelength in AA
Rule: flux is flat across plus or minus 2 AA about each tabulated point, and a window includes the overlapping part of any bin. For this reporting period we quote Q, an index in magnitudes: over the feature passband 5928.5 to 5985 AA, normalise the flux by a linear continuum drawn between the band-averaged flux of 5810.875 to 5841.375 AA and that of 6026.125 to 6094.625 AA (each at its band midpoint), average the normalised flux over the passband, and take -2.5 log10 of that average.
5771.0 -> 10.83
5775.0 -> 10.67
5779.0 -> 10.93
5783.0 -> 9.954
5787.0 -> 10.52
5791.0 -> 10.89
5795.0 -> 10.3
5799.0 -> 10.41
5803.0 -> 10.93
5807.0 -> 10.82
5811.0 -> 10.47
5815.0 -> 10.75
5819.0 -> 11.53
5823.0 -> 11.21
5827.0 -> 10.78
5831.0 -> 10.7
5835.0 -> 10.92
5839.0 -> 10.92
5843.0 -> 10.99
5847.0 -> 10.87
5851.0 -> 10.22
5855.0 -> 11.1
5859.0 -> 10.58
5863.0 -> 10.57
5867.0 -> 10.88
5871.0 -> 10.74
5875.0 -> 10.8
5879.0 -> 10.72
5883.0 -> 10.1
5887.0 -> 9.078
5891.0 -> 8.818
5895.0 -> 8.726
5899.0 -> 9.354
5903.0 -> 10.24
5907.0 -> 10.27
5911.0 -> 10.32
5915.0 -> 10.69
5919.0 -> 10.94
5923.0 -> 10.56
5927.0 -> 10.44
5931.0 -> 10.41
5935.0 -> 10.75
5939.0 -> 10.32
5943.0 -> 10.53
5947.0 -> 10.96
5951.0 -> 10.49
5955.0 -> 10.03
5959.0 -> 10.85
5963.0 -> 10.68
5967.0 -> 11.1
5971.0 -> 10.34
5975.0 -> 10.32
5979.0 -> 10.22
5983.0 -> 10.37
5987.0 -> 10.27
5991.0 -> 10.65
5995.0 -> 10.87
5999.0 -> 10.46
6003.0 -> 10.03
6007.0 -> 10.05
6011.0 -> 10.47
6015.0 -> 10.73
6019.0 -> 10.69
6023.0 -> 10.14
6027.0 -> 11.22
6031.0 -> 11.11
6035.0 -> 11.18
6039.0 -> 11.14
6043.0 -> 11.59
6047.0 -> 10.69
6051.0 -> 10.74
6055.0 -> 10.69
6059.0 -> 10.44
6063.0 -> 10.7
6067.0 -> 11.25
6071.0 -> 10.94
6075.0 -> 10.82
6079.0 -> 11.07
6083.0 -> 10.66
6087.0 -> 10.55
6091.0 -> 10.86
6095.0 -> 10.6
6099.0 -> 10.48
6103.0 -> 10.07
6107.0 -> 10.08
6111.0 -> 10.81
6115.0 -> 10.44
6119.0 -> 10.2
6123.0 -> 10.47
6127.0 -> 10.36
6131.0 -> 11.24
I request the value 0.04 mag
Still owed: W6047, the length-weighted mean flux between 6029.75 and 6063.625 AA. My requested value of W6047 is 10.9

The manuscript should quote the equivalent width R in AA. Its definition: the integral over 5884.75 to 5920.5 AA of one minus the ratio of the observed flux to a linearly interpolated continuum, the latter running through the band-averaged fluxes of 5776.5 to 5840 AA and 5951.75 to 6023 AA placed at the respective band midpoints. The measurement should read 2.7 AA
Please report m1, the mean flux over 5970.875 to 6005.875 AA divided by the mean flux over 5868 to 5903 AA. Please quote 1.05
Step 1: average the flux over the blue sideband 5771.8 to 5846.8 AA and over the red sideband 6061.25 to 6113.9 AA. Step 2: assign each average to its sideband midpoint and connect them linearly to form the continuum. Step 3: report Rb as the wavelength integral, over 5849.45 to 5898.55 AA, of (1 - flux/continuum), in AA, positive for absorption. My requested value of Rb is 2.6 AA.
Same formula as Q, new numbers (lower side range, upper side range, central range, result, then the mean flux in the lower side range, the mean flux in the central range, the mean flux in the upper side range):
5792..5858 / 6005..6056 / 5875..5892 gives 0.099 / 10.8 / 9.86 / 10.8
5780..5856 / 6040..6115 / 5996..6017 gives 0.037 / 10.7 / 10.4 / 10.7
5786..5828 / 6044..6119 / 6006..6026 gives 0.022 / 10.8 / 10.5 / 10.7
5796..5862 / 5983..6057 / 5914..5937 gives 0.013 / 10.8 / 10.6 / 10.7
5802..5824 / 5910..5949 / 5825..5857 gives 0.005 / 10.9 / 10.8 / 10.6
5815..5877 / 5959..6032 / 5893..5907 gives 0.126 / 10.9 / 9.56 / 10.5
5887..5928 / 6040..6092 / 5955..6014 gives -0.007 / 9.98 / 10.5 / 10.9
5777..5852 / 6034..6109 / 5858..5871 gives 0.006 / 10.7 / 10.7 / 10.8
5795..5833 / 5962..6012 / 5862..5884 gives 0.003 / 10.8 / 10.7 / 10.4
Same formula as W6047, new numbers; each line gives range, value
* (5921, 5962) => 10.5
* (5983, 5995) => 10.5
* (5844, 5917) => 10.2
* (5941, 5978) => 10.6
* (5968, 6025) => 10.4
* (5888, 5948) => 10.2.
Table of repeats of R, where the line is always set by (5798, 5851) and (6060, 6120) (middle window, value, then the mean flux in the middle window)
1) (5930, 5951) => 0.3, 10.6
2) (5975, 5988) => 0.5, 10.3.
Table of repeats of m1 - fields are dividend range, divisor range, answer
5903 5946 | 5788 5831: 0.97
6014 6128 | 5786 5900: 1.02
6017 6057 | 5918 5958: 1.04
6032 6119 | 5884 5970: 1.05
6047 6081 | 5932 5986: 1.03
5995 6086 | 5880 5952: 1.06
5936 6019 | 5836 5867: 0.98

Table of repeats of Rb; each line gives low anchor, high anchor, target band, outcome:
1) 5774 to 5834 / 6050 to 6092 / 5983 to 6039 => 0.8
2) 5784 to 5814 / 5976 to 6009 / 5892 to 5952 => 0.8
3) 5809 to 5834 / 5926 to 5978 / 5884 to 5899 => 2.4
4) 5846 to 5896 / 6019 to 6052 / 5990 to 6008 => 0.7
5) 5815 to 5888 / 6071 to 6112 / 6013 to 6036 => -0.4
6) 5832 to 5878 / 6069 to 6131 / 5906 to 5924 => 0.3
